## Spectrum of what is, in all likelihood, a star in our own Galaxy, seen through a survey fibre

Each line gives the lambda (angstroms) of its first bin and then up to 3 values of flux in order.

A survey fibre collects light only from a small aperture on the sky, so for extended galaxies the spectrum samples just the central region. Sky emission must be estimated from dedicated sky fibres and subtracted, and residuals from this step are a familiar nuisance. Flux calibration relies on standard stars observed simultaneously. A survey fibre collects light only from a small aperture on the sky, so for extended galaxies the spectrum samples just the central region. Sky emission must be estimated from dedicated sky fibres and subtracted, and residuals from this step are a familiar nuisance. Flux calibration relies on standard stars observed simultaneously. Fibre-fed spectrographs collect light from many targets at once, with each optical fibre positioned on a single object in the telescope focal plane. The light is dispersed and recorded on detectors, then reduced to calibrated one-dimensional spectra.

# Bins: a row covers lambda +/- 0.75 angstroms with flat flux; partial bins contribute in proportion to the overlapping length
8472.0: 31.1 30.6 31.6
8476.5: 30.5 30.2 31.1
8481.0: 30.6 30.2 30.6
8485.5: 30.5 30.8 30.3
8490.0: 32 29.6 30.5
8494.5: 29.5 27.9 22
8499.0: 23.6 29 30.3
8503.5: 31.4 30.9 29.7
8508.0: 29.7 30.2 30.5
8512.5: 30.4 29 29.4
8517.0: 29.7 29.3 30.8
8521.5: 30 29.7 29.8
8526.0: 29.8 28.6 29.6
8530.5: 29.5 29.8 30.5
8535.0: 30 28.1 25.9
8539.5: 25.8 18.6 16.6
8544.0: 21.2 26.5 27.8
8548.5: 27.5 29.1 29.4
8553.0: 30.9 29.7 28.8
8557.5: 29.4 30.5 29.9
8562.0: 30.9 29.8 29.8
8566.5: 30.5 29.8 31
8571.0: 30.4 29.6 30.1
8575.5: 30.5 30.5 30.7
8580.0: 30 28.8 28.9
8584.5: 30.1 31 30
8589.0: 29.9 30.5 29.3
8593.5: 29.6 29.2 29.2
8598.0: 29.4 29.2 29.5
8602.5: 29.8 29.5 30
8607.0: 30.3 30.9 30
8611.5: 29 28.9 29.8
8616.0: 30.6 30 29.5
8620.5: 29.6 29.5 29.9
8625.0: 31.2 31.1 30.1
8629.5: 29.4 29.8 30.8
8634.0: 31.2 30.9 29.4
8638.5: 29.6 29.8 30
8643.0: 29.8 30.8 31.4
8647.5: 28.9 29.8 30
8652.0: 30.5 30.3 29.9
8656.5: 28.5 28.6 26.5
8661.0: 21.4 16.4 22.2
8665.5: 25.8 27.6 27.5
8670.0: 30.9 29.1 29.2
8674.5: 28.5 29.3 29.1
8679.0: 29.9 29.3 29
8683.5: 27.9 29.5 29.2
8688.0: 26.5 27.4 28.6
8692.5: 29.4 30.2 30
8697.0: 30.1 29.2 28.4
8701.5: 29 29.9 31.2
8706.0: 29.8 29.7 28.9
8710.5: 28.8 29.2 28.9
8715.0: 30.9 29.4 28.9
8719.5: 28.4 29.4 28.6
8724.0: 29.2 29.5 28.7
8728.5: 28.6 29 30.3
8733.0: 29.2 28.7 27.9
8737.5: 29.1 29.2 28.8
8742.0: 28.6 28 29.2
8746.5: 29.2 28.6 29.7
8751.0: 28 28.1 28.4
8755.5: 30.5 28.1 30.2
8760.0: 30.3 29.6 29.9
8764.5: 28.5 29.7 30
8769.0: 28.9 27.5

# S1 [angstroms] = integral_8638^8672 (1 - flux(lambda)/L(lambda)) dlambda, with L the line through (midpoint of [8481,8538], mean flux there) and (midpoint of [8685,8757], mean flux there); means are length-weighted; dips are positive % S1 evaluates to 1.4 angstroms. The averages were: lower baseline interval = 29.5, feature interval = 28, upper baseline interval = 29.1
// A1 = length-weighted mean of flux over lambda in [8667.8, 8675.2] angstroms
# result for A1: 29.1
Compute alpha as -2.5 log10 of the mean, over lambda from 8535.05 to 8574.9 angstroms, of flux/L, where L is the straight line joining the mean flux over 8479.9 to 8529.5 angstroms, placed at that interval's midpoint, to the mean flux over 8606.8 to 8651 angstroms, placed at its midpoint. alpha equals 0.07 mag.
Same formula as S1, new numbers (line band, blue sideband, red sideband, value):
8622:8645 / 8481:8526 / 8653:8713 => -1.3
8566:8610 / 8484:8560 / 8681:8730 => -1.7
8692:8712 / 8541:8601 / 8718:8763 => -0.4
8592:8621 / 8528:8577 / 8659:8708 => -1.4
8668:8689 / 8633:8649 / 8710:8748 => 0.5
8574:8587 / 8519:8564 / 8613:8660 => -0.5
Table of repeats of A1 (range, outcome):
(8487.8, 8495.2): 30.4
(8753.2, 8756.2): 29.4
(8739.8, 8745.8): 28.7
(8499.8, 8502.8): 29.7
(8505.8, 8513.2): 30.1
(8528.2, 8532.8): 29.6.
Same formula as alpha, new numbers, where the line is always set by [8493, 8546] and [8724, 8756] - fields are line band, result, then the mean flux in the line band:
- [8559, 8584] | -0.066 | 30.1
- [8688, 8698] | -0.012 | 29.1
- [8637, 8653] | -0.054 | 30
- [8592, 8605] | -0.038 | 29.4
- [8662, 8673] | 0.102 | 26.1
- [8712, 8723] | -0.015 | 29.2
